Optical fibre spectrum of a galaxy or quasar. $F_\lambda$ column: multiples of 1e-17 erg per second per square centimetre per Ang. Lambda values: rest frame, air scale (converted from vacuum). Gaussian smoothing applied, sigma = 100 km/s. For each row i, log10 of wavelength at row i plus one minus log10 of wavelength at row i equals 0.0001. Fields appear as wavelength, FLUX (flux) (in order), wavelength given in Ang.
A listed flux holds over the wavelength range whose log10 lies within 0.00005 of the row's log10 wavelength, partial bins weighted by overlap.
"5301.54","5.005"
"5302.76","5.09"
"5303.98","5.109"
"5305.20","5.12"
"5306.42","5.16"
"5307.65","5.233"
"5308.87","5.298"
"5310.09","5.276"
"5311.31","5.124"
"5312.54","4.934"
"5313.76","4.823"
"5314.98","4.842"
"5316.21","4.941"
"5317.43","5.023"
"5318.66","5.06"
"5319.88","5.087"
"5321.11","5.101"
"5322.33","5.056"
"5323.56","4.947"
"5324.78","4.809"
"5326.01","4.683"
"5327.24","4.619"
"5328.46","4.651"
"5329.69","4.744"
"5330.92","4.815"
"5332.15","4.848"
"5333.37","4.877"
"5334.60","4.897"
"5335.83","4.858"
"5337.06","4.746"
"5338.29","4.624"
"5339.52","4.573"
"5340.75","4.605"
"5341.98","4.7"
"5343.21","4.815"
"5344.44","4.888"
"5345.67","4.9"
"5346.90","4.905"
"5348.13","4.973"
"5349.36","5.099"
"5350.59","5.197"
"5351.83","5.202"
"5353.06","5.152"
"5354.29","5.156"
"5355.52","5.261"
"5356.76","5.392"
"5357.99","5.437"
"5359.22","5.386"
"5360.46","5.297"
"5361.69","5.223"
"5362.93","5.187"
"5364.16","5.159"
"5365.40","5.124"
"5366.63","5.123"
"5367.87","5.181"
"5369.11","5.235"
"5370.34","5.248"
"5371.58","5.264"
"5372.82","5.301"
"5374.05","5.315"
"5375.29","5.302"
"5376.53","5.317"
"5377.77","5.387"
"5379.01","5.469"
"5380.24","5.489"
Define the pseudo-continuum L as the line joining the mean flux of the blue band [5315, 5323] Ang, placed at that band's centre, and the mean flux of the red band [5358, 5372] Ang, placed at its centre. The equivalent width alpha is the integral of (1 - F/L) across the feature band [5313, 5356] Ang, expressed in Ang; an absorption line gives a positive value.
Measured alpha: 1.65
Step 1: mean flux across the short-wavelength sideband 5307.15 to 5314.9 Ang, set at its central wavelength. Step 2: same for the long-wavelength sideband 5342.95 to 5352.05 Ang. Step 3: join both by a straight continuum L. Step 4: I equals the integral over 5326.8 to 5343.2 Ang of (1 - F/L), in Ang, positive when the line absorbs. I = 0.95 Ang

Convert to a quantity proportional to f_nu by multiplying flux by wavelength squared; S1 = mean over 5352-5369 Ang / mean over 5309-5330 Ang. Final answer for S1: 1.1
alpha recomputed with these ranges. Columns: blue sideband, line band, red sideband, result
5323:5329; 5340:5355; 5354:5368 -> 0.3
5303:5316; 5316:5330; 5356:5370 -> 0.6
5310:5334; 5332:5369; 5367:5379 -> 0.6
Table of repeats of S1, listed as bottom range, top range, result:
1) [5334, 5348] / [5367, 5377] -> 1.11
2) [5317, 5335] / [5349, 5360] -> 1.09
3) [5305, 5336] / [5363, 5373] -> 1.07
